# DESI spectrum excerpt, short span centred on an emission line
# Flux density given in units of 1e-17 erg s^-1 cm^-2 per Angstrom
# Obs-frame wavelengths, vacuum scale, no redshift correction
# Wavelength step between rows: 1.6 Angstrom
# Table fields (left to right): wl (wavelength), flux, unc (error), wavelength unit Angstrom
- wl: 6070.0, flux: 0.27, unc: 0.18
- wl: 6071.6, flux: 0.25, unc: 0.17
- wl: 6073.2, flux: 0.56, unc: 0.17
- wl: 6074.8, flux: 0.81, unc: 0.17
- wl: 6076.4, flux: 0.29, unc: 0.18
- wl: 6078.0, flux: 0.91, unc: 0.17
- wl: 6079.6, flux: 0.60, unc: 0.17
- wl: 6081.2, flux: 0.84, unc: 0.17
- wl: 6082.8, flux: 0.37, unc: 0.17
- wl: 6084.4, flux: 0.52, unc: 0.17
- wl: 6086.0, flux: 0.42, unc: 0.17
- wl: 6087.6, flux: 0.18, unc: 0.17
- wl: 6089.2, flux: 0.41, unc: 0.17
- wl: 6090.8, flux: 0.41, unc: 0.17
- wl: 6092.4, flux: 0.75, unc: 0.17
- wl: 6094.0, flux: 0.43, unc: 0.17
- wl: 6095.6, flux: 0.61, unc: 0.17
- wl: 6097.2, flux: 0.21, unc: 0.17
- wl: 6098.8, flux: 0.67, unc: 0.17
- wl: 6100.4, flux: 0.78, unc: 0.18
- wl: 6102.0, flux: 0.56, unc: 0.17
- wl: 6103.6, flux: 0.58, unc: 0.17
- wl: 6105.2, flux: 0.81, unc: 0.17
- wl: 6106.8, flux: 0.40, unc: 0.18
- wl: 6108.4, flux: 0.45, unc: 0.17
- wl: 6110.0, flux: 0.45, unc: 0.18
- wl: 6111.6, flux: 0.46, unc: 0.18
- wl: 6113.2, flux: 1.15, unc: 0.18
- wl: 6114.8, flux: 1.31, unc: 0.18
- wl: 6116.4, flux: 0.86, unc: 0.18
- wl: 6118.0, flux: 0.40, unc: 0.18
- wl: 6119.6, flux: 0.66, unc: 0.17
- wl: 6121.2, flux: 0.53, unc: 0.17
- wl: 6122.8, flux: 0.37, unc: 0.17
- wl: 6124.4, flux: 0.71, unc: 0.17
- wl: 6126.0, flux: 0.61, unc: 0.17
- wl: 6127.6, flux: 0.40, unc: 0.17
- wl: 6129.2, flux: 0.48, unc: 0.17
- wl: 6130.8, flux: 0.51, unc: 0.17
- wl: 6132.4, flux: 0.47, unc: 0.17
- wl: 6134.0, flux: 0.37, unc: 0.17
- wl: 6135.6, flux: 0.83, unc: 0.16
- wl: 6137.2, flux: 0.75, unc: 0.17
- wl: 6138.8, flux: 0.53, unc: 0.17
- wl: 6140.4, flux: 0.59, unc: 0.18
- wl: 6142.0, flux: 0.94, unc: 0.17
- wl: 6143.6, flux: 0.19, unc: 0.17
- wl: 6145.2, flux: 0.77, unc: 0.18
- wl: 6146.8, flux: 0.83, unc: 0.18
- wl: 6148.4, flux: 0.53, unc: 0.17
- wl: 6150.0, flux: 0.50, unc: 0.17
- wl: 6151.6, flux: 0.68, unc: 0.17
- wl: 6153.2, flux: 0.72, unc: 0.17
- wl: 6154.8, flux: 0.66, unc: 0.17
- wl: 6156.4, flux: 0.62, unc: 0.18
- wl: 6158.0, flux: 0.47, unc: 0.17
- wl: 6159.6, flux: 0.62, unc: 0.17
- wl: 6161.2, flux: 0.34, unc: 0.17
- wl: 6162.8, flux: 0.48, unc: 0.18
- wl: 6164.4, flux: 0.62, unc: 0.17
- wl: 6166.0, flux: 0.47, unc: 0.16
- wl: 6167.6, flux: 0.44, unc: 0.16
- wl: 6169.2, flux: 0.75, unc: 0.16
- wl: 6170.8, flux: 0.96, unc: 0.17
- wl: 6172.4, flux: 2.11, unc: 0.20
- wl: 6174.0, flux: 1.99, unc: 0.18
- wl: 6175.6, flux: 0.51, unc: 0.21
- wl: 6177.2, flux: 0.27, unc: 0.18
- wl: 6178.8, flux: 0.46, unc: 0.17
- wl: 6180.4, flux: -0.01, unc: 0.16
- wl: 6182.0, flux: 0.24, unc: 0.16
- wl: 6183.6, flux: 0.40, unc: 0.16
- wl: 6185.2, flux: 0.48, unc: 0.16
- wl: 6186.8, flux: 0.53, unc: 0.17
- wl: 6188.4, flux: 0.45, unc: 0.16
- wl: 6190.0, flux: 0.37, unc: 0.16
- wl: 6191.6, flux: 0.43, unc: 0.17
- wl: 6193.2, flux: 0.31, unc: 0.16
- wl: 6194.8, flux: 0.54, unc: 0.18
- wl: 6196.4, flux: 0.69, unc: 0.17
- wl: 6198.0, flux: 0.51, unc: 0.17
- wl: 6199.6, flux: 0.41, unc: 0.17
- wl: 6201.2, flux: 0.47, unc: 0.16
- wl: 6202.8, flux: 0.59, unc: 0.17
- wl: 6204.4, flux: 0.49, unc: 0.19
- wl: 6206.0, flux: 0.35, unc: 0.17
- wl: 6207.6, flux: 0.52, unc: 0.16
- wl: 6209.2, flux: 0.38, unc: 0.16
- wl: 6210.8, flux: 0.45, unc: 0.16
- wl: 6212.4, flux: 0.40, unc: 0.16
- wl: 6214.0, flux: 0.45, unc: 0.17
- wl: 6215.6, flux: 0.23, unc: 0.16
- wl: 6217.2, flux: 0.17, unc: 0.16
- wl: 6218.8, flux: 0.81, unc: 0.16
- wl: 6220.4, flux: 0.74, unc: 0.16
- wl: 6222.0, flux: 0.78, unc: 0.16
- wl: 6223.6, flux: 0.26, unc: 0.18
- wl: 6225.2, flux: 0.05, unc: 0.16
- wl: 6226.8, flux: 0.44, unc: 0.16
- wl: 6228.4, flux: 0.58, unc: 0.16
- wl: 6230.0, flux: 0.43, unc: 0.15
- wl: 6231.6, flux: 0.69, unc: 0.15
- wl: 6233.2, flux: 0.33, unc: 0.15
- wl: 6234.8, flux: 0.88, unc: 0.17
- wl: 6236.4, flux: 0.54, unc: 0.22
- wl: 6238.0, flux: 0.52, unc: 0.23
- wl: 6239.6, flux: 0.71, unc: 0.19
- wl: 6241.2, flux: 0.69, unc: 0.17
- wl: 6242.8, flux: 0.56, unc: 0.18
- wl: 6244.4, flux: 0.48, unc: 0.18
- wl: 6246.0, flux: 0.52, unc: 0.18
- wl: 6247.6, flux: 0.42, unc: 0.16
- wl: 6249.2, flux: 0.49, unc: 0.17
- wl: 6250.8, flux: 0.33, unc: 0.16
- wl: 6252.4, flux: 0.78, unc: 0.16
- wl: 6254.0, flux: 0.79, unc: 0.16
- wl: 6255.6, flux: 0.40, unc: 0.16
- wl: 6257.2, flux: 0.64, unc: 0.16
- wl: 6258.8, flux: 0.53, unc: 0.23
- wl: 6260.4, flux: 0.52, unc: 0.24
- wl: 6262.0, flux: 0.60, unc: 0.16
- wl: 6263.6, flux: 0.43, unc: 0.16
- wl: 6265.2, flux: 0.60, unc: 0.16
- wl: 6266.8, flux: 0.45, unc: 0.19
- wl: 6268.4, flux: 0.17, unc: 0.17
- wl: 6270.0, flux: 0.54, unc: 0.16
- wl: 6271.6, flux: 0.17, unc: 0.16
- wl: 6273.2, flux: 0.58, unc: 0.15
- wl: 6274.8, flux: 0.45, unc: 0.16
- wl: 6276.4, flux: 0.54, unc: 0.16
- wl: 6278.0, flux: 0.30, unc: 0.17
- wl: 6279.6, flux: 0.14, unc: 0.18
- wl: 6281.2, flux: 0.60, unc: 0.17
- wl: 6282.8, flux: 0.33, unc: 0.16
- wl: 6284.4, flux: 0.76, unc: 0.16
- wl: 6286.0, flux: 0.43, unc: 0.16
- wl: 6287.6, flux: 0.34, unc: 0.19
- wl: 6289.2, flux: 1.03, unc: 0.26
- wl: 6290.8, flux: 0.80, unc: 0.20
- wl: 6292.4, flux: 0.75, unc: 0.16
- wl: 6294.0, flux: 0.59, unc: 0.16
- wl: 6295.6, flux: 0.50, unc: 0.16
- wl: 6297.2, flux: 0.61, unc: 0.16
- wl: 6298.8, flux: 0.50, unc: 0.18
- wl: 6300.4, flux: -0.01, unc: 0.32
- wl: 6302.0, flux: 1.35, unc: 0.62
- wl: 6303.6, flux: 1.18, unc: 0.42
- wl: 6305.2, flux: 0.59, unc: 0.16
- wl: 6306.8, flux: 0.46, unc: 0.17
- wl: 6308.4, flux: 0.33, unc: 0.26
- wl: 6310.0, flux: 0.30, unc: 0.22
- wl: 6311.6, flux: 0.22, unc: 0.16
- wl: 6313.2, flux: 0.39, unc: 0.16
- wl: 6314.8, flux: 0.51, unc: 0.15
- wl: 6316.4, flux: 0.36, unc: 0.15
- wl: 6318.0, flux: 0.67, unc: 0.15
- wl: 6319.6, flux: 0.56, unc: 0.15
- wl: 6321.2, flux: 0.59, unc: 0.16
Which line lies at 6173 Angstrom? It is [O III]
